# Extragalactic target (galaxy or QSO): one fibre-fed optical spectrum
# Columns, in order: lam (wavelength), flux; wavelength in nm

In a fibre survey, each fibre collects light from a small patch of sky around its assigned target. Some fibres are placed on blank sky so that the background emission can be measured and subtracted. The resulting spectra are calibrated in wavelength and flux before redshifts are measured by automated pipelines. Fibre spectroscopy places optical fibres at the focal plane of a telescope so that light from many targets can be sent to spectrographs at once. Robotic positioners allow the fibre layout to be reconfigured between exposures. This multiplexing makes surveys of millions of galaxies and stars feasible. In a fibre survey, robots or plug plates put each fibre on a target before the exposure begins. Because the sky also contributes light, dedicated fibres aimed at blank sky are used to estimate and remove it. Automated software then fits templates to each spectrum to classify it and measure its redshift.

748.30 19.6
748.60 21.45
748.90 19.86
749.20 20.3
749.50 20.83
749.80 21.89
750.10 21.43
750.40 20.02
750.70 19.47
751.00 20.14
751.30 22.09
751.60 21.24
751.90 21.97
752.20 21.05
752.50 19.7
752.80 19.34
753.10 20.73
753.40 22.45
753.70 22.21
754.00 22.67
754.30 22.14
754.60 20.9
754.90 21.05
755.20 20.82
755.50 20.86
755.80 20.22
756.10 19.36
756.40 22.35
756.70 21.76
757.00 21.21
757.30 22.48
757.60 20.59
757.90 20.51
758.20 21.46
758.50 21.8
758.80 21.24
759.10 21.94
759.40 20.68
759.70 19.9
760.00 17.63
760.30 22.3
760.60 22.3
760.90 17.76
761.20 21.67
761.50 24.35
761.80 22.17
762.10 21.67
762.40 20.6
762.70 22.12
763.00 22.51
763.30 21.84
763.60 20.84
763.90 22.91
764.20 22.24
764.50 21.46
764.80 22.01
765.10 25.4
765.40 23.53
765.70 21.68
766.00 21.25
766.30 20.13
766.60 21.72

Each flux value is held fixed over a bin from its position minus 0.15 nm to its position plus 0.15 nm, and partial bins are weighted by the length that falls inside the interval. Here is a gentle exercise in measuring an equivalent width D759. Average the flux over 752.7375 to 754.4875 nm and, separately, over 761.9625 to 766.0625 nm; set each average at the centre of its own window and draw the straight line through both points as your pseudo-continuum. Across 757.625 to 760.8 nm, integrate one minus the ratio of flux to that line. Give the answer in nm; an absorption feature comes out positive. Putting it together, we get 0.150 nm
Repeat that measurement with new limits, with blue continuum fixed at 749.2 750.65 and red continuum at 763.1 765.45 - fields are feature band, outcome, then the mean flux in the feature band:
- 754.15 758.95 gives 0.10 nm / 21.2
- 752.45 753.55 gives 0.03 nm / 20.6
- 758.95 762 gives 0.14 nm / 21.1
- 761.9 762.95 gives 0.03 nm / 21.6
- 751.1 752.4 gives -0.02 nm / 21.5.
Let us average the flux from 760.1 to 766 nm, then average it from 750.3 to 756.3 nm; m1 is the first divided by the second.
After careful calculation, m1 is 1.05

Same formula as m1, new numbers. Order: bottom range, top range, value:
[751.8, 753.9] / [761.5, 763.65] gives 1.04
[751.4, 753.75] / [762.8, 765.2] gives 1.06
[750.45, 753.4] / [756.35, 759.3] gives 1.04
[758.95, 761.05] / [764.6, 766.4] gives 1.10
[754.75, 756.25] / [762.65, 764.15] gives 1.08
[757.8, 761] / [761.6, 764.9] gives 1.06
